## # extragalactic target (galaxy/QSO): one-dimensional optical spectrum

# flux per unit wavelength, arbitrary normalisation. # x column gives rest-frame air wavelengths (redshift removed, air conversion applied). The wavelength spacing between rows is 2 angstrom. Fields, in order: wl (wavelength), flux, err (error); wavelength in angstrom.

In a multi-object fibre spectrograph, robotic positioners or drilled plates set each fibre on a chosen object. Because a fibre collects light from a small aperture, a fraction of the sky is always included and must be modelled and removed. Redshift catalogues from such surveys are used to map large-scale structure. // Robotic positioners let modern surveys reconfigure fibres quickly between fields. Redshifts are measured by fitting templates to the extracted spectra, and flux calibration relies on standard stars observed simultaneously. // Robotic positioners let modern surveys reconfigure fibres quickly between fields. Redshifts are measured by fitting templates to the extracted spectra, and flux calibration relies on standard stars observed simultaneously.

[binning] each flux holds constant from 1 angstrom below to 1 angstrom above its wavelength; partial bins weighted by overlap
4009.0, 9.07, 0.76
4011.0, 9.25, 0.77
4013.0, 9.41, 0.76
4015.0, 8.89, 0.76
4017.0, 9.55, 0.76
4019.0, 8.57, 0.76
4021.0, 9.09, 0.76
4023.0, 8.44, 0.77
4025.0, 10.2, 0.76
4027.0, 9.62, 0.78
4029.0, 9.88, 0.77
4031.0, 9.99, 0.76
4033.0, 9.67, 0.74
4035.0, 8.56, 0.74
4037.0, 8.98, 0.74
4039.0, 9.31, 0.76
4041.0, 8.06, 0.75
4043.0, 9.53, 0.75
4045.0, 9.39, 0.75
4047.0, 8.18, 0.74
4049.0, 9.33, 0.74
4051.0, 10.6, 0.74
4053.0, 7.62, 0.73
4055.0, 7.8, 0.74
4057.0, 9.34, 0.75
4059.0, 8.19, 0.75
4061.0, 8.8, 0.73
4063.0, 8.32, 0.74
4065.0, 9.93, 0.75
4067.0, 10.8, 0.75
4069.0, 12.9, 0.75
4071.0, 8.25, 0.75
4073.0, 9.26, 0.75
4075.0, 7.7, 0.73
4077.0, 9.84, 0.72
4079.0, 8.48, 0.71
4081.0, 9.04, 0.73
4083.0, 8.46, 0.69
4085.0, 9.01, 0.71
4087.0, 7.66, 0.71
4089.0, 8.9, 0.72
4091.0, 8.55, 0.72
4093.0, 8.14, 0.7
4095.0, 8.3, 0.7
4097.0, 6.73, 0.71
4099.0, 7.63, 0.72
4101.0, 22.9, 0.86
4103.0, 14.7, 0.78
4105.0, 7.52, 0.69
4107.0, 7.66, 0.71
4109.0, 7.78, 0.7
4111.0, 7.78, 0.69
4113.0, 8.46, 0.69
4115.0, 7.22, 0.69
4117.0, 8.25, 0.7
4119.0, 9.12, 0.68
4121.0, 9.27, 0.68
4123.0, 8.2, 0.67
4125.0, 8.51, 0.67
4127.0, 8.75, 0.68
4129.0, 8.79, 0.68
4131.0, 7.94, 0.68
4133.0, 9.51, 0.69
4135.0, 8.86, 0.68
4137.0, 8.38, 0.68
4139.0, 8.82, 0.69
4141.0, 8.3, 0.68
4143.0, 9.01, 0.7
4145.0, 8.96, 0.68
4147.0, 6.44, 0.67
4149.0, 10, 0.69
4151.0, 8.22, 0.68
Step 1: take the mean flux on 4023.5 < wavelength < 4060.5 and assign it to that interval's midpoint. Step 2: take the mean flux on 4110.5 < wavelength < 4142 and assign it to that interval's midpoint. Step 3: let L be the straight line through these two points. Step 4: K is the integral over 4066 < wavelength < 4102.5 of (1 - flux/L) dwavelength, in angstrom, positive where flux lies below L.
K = -3.5 angstrom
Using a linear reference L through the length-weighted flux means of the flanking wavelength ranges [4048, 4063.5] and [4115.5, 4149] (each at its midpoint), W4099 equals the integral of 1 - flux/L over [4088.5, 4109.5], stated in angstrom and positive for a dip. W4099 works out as -3.2 angstrom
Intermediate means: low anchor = 8.76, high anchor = 8.59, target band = 9.97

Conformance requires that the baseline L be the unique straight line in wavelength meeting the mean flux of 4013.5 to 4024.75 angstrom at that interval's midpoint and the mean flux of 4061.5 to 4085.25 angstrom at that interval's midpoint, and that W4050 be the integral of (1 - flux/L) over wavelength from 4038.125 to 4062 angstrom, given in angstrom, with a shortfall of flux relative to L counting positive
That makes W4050 0.9 angstrom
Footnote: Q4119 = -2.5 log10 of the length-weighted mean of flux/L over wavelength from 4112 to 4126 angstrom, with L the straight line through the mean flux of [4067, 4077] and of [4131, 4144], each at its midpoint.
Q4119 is 0.07 mag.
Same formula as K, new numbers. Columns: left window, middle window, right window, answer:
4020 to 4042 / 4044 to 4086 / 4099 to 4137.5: 1.0 angstrom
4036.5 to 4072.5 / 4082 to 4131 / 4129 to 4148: -1.8 angstrom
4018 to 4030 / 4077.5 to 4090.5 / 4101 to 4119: 1.1 angstrom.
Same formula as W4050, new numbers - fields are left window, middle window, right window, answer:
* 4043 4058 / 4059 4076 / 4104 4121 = -1.42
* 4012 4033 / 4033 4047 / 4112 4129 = 0.39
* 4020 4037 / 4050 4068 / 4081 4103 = 1.06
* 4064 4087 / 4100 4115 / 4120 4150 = -2.89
